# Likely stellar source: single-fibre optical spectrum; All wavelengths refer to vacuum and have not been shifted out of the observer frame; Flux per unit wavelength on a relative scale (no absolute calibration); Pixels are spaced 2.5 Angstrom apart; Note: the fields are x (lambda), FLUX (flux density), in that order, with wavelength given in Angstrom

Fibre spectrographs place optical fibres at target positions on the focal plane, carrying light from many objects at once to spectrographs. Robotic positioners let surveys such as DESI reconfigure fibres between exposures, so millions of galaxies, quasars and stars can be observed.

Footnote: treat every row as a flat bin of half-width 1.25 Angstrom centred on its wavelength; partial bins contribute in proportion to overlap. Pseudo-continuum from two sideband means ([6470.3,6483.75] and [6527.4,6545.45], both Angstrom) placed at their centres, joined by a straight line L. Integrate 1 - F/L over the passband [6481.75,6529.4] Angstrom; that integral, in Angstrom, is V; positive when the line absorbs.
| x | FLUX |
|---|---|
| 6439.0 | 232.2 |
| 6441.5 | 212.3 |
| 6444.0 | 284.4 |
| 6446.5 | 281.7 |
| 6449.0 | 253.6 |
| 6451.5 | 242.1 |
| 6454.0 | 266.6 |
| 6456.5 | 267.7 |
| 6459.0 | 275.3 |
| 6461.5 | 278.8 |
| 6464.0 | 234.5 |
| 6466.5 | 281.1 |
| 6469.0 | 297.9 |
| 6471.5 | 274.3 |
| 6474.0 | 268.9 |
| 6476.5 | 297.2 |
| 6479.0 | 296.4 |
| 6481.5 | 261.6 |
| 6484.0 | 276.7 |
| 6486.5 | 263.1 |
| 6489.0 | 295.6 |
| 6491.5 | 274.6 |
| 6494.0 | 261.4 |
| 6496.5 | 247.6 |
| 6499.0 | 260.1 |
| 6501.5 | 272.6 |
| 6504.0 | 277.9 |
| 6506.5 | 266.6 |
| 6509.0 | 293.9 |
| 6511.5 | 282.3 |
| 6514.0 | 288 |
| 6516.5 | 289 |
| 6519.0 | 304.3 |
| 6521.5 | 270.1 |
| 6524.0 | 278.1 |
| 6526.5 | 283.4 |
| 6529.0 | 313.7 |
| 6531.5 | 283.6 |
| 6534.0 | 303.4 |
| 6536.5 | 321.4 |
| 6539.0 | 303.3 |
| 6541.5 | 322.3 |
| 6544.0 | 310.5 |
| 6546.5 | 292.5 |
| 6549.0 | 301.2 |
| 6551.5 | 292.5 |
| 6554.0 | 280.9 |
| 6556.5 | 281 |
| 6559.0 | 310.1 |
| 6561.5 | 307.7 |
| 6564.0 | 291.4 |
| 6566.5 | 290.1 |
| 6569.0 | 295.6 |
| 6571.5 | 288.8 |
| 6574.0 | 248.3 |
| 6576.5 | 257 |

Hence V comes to 2.5 Angstrom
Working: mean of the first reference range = 279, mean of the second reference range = 308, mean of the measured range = 278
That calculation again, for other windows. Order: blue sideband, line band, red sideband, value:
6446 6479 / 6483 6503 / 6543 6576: 0.61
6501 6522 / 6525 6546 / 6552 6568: -1.16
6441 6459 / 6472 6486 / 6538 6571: -0.38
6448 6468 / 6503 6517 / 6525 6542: 0.39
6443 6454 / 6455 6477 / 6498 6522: -0.37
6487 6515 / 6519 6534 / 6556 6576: -0.49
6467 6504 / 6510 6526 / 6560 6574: -0.23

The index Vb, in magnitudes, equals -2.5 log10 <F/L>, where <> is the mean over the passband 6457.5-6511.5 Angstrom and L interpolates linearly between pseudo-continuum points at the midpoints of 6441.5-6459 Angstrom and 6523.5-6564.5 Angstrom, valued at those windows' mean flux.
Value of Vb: 0.01 mag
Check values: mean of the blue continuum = 263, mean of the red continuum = 299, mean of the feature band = 274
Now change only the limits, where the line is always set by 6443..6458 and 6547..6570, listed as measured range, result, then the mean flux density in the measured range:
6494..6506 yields 0.06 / 264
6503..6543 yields -0.03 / 293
